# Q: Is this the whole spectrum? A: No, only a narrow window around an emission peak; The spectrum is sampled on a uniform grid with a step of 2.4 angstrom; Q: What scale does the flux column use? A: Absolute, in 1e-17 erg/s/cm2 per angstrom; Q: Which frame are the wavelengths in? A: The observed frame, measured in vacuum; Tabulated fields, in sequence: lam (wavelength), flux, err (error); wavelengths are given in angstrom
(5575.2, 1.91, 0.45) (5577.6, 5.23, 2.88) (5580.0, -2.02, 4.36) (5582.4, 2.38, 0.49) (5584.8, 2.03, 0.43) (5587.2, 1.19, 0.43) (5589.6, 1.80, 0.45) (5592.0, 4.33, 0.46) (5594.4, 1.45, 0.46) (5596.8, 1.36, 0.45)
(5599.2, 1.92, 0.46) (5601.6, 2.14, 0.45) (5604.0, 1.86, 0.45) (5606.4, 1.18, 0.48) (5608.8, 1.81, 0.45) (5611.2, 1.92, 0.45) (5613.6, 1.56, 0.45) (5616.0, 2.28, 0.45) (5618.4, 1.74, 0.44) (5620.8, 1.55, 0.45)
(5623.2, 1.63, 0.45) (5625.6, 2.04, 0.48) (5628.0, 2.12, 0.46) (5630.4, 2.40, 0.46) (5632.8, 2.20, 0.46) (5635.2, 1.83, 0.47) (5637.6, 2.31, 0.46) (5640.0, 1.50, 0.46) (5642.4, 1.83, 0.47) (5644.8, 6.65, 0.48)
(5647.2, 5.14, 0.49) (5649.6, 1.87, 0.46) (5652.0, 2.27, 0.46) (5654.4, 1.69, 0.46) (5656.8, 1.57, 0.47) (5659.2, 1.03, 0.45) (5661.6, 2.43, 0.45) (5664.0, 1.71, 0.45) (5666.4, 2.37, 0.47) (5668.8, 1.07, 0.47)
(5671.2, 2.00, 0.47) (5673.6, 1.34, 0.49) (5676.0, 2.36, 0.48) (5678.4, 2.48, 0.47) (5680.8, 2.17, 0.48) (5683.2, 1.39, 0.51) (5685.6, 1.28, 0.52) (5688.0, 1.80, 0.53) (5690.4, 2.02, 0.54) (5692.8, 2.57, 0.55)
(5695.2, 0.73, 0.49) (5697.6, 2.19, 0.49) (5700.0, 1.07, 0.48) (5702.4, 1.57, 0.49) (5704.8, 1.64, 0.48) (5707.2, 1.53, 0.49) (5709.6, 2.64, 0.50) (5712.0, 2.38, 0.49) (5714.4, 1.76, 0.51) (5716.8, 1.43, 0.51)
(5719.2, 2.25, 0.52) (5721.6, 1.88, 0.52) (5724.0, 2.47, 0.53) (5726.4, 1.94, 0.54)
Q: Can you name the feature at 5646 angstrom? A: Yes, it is [O III] 5007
